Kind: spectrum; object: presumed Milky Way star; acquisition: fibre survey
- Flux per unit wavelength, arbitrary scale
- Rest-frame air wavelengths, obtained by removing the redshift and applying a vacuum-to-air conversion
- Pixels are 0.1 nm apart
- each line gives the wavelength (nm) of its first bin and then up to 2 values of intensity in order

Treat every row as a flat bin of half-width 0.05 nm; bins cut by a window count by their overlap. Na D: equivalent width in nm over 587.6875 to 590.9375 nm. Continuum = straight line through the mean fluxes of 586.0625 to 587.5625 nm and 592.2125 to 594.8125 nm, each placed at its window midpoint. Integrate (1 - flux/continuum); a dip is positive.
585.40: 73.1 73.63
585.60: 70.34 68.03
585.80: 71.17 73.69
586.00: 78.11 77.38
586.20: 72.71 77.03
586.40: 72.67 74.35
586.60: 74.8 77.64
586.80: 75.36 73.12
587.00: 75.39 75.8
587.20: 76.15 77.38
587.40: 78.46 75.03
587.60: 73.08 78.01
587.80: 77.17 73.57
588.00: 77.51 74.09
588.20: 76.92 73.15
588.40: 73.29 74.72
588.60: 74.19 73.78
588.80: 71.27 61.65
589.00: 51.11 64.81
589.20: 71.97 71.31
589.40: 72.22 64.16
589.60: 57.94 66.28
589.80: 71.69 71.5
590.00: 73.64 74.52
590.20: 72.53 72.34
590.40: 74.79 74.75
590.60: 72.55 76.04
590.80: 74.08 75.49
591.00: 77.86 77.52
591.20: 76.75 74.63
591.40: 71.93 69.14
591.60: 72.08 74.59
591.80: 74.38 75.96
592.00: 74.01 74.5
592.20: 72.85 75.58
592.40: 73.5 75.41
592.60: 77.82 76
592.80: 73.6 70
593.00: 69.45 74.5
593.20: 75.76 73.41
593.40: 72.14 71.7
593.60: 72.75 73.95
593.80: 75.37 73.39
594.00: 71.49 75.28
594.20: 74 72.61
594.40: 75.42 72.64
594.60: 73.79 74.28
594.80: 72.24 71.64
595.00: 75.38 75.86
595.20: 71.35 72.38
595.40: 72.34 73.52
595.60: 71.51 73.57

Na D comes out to 0.14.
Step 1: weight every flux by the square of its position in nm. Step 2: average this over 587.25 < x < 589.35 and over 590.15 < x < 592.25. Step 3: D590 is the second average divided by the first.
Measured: 1.03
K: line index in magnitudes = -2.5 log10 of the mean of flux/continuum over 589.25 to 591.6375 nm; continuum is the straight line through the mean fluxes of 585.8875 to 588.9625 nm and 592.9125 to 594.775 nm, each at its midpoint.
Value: 0.03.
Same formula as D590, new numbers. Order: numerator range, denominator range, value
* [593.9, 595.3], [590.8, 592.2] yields 1.00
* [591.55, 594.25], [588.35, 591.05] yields 1.05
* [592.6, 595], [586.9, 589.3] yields 1.03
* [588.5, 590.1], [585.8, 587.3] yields 0.92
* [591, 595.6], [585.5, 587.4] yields 1.01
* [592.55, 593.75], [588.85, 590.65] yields 1.08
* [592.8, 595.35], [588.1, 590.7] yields 1.06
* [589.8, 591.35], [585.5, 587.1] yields 1.02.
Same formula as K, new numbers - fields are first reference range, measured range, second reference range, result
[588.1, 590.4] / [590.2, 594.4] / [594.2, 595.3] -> -0.03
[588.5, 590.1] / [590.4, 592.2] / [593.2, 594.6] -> -0.06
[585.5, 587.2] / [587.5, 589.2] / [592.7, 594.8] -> 0.03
